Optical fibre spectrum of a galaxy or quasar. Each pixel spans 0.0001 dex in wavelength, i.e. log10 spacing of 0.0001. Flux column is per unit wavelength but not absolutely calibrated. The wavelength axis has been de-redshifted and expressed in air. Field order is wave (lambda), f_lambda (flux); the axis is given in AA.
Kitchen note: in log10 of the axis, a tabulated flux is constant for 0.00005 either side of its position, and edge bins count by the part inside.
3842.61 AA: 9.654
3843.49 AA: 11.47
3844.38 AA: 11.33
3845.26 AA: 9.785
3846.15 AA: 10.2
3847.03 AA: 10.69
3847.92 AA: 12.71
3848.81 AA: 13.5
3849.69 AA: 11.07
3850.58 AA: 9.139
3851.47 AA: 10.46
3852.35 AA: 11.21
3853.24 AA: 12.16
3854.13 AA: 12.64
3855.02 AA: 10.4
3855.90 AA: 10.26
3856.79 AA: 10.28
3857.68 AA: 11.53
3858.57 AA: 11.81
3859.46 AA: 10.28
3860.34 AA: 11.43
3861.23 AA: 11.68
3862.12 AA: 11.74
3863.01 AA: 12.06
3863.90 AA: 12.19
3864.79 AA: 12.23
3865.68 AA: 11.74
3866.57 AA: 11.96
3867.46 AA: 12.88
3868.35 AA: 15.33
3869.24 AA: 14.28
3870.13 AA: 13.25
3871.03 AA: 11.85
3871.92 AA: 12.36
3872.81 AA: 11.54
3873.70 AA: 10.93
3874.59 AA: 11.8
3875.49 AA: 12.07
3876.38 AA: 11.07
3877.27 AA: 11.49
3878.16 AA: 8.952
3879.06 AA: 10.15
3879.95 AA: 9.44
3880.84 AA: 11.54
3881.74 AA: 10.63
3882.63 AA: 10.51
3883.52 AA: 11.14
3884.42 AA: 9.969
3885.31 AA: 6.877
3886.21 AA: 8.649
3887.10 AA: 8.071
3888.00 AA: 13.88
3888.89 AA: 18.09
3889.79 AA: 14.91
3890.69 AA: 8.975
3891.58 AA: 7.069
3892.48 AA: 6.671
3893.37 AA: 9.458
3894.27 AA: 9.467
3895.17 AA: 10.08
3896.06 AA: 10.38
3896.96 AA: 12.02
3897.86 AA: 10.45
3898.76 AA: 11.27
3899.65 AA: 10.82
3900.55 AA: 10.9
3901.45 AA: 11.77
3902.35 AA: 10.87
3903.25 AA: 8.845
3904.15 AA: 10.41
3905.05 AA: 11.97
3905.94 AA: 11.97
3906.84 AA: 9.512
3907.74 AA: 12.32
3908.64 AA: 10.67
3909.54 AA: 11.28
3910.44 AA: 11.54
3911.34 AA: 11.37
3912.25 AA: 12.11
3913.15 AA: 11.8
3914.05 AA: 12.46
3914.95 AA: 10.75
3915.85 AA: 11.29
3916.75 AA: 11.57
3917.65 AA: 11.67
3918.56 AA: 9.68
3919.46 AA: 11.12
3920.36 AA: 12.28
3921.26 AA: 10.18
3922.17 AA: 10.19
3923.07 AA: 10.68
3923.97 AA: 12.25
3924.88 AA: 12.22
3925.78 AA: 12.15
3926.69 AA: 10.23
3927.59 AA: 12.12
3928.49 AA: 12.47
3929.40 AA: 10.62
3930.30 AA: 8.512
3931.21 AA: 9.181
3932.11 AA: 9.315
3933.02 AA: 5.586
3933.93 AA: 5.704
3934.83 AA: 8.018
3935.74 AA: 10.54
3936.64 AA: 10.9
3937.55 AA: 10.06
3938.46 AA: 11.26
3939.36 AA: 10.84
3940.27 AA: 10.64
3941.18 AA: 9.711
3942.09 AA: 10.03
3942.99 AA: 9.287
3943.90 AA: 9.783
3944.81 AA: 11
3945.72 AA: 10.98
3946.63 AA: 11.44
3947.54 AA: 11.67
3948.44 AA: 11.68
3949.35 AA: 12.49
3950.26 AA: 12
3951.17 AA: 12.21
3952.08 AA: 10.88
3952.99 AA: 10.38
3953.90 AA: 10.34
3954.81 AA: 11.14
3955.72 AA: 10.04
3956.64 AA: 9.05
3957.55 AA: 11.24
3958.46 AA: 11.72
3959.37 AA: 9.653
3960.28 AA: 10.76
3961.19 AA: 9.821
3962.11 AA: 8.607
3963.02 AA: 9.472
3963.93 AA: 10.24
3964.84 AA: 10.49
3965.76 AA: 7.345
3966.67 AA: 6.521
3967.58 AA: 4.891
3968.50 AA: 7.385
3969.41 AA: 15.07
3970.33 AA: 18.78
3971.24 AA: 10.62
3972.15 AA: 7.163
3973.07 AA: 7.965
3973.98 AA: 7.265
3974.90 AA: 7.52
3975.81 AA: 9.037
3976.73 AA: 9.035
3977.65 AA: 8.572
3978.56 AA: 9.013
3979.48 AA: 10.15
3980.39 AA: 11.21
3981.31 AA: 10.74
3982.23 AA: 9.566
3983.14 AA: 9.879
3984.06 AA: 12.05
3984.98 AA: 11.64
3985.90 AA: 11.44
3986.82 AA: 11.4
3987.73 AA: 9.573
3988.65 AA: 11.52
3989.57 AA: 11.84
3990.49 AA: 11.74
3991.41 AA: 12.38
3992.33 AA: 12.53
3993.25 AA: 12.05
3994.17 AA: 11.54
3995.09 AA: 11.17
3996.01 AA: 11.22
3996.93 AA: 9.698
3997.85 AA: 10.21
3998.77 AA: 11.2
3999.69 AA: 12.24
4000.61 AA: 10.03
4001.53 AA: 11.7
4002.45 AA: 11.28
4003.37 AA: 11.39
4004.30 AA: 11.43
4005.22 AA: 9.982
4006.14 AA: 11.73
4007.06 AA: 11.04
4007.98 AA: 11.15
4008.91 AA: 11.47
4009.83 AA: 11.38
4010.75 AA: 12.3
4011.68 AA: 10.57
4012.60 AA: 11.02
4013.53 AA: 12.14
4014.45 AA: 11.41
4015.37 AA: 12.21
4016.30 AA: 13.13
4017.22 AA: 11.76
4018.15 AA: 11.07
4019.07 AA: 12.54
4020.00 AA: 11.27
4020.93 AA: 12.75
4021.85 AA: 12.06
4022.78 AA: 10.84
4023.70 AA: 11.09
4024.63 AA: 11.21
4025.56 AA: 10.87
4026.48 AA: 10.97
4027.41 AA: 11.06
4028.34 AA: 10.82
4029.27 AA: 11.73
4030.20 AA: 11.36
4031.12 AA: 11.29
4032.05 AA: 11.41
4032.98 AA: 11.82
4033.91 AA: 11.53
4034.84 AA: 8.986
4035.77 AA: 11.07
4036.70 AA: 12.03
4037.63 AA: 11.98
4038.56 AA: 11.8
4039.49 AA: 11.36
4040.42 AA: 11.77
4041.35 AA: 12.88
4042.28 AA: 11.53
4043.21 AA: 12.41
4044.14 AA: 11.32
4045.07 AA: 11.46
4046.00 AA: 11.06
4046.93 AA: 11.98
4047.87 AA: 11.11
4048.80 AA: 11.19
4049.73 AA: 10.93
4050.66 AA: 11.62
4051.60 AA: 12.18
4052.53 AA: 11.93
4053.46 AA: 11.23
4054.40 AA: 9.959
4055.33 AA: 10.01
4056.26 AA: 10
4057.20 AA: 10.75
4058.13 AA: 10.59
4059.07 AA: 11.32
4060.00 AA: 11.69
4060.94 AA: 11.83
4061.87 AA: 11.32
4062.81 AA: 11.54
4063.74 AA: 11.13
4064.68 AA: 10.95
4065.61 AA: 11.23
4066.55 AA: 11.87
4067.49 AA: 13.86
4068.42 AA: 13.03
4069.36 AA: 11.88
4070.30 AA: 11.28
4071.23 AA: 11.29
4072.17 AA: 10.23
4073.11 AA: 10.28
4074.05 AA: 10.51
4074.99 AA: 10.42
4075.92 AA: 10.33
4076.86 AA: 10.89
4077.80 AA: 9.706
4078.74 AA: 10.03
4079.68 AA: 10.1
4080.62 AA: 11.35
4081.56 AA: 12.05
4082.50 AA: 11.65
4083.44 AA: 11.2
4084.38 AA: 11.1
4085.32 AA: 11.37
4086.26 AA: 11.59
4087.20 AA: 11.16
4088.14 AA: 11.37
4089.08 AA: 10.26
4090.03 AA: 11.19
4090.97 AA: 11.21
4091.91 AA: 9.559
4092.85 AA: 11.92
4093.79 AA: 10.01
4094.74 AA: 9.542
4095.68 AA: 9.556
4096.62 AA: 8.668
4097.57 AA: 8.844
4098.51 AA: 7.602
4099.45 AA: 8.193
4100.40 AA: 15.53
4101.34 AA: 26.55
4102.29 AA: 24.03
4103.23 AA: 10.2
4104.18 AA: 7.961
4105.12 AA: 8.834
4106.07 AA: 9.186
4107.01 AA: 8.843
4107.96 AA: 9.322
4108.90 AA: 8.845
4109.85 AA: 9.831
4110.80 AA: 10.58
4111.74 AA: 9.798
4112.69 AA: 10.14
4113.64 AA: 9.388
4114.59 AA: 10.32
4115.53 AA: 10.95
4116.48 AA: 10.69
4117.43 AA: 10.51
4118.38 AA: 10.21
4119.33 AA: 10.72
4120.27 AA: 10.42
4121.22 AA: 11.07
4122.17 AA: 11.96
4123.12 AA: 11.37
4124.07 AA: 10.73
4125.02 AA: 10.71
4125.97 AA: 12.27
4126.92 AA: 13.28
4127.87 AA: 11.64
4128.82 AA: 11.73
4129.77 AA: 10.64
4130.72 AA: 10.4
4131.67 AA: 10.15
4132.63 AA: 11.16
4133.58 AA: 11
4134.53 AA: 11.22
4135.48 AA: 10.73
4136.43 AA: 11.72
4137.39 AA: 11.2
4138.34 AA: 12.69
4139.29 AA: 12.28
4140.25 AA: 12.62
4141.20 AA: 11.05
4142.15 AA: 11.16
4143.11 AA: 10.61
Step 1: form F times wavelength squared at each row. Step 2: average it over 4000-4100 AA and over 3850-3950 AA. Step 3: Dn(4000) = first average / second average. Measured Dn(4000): 1.10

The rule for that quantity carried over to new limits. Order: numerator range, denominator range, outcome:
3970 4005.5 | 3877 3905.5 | 1.07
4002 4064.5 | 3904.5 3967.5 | 1.14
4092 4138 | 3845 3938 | 1.13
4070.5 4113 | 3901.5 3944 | 1.12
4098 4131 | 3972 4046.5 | 1.07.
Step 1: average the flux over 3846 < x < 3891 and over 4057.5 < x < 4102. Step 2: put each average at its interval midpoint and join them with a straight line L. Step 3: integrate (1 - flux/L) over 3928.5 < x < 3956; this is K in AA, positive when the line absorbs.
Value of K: 2.8 AA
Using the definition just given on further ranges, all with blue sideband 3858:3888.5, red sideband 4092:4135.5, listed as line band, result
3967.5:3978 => 1.5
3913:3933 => 0.7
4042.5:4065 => -0.3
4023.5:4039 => -0.1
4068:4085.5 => 0.2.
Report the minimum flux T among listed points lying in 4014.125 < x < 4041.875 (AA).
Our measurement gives 8.986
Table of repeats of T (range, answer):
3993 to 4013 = 9.698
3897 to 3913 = 8.845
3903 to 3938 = 5.586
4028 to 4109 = 7.602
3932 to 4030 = 4.891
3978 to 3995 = 9.013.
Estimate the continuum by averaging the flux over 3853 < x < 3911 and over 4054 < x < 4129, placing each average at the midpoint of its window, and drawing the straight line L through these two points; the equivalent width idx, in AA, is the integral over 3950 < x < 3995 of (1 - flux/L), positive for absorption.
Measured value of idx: 3.2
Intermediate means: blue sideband 11.1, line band 10.3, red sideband 11.1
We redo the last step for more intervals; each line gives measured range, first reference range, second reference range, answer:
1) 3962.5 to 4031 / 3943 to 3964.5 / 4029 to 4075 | 1.1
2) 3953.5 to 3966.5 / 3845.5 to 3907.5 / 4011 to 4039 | 1.6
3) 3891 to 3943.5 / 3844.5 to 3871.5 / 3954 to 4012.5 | 3.0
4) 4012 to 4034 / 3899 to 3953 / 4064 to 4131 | -1.2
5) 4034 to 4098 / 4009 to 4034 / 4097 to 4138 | 1.6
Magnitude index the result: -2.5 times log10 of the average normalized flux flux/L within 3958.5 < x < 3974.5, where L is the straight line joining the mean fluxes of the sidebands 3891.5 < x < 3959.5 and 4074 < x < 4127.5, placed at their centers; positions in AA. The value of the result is 0.12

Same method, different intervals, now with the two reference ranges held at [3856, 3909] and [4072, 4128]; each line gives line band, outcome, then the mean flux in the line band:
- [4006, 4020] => -0.06 mag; 11.6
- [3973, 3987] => 0.13 mag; 9.8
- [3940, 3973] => 0.07 mag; 10.4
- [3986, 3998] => -0.03 mag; 11.3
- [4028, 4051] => -0.04 mag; 11.5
